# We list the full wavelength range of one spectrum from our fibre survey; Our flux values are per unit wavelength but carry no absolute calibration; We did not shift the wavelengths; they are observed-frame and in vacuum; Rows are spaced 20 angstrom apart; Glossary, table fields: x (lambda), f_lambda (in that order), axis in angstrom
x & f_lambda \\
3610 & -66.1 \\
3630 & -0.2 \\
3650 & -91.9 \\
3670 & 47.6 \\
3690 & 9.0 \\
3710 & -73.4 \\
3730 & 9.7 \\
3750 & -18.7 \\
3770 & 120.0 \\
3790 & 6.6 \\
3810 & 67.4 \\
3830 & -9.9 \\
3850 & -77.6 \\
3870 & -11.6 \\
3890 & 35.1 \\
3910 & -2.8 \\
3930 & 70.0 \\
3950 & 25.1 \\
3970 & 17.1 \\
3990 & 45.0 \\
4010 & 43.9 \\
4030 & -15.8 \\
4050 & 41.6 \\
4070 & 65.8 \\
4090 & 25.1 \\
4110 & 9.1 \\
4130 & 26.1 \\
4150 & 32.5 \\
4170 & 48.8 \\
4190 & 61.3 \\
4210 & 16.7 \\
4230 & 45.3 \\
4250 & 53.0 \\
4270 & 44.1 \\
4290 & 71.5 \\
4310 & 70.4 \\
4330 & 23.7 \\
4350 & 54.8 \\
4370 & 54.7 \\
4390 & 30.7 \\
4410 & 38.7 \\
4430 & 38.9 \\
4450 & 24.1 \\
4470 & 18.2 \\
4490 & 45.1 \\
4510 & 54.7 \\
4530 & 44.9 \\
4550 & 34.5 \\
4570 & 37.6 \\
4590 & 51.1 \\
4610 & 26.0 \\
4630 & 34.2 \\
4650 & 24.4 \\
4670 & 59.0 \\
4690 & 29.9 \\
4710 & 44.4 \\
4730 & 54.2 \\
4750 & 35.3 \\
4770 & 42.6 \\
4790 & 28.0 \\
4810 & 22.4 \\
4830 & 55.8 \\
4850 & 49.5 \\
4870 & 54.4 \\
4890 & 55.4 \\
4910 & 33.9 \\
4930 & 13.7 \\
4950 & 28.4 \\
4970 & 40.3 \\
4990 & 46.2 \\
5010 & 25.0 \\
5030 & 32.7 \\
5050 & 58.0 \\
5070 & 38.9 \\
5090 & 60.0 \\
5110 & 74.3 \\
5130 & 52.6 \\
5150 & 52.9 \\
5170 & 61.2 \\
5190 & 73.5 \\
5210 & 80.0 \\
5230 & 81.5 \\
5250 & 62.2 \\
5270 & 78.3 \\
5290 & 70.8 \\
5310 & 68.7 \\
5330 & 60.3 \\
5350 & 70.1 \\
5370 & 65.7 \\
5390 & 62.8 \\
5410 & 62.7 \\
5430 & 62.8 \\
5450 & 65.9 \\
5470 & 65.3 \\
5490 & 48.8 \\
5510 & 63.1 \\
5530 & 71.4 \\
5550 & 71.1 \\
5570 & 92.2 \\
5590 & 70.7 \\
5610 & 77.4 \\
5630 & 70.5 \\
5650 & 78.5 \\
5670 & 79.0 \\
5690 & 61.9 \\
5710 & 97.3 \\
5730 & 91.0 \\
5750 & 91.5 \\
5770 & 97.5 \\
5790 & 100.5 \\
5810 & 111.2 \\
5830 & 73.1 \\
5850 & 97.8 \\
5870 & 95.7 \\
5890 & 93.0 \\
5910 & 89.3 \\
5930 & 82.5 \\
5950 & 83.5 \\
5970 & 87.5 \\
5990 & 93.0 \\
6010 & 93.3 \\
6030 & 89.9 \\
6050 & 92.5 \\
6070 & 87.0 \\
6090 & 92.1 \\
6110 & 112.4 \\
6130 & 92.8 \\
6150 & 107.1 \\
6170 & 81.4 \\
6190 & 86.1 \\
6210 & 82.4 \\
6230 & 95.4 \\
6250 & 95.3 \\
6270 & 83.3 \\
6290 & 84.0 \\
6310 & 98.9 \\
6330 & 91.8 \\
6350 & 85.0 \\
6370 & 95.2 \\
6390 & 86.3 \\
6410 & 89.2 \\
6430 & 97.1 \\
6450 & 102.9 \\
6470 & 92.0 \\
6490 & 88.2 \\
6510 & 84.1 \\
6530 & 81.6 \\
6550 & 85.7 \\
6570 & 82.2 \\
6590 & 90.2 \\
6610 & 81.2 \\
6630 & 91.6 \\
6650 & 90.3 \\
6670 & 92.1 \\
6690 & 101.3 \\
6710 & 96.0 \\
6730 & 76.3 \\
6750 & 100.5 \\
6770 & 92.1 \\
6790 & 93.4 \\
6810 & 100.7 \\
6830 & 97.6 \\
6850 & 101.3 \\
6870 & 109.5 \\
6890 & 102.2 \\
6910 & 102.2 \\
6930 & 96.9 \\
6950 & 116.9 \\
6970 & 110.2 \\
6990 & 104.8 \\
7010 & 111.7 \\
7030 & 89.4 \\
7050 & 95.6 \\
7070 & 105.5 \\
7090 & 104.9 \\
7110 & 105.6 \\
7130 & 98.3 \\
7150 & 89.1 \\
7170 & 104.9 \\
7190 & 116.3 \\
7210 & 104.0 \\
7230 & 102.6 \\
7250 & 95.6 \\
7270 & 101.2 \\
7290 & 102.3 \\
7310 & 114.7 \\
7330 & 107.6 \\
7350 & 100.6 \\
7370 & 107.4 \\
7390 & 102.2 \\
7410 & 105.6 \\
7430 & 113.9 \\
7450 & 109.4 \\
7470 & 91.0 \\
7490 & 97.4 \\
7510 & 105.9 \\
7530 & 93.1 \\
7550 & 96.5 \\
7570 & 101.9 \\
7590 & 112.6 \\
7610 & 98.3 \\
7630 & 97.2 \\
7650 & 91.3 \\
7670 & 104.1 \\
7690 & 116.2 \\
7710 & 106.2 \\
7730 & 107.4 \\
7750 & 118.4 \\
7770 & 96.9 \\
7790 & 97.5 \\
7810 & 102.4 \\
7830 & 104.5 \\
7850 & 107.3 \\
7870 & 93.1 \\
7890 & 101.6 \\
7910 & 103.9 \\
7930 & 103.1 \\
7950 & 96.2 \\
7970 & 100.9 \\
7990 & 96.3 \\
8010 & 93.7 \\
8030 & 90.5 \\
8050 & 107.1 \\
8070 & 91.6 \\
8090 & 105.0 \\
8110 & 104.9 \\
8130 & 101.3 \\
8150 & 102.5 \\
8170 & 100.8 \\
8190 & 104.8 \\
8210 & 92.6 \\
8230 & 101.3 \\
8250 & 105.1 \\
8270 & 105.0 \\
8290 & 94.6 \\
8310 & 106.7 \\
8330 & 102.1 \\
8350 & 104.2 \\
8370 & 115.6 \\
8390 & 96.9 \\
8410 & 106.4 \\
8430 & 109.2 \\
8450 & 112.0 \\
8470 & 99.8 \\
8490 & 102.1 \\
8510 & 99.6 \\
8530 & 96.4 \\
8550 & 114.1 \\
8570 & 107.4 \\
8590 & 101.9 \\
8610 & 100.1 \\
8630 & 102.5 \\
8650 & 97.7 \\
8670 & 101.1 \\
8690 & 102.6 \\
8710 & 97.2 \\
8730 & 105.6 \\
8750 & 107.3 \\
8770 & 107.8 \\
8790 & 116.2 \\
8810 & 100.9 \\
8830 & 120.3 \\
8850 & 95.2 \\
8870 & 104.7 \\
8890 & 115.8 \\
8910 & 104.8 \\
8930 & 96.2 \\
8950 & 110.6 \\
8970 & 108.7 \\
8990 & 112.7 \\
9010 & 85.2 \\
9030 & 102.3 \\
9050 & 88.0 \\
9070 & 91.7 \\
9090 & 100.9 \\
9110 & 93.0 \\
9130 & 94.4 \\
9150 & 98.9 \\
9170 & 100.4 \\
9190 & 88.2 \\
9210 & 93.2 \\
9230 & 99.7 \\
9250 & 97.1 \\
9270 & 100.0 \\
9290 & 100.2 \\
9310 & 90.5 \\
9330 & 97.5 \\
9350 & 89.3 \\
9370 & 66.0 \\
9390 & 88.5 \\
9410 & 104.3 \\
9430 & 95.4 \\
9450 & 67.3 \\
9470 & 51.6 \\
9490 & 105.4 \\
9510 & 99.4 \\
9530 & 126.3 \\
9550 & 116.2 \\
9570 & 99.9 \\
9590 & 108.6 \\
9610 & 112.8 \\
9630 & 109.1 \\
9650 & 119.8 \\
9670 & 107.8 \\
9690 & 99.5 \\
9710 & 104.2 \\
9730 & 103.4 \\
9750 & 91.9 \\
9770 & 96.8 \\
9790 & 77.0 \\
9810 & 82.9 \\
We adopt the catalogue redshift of 0.277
